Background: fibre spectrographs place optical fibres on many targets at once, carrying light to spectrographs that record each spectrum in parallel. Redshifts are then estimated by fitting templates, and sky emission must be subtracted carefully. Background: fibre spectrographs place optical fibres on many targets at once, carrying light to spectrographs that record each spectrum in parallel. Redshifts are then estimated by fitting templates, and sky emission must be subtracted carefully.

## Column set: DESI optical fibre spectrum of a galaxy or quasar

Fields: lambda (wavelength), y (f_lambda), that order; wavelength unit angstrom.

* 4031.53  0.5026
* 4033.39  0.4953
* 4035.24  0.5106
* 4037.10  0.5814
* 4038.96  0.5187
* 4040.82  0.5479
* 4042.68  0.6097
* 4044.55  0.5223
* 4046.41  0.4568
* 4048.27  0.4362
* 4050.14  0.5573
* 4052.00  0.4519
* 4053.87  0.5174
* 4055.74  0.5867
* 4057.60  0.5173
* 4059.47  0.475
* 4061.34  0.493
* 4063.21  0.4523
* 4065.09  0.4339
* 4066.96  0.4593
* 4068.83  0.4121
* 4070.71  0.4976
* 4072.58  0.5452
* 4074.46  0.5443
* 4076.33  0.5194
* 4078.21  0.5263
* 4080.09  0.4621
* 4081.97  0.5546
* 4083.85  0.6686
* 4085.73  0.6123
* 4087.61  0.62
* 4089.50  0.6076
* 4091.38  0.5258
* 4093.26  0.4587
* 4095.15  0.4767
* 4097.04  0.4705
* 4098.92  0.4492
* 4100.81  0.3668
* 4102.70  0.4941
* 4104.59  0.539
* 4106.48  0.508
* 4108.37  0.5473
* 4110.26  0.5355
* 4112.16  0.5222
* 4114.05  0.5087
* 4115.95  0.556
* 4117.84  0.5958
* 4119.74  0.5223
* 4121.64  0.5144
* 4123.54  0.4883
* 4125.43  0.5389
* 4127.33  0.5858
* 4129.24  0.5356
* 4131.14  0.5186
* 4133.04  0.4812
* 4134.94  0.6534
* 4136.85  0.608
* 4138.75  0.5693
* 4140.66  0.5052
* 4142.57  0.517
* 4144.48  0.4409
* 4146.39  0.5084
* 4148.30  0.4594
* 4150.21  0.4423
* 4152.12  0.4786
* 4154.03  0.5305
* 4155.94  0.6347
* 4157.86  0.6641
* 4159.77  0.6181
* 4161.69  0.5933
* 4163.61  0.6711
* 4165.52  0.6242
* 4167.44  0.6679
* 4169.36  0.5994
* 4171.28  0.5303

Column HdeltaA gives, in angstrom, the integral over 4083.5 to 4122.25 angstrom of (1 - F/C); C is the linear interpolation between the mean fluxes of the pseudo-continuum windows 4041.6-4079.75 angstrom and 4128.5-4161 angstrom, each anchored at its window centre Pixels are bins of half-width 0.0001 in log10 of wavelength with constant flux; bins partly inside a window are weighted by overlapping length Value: -0.5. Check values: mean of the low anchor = 0.5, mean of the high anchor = 0.54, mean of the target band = 0.526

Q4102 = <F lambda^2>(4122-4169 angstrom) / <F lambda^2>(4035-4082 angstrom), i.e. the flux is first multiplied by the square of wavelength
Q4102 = 1.1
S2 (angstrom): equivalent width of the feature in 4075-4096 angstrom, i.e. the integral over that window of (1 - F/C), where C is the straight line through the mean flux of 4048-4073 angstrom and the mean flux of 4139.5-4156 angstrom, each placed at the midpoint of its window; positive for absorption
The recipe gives -2.5 angstrom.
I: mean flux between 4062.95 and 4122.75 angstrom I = 0.516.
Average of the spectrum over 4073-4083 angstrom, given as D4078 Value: 0.524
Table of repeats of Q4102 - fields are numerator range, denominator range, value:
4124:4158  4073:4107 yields 1.05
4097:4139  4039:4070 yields 1.10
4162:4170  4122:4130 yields 1.22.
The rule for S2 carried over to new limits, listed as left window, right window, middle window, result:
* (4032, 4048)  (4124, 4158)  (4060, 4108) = 1.9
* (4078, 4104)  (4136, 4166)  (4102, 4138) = -0.2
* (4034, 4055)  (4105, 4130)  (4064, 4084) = 0.8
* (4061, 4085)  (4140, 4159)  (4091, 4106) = 1.1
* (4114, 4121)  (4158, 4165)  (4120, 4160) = 3.7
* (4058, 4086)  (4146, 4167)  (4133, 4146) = 0.4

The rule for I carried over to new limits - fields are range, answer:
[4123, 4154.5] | 0.522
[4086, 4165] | 0.535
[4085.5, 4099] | 0.528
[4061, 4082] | 0.489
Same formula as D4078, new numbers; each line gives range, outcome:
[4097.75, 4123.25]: 0.511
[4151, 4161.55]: 0.584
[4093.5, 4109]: 0.479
